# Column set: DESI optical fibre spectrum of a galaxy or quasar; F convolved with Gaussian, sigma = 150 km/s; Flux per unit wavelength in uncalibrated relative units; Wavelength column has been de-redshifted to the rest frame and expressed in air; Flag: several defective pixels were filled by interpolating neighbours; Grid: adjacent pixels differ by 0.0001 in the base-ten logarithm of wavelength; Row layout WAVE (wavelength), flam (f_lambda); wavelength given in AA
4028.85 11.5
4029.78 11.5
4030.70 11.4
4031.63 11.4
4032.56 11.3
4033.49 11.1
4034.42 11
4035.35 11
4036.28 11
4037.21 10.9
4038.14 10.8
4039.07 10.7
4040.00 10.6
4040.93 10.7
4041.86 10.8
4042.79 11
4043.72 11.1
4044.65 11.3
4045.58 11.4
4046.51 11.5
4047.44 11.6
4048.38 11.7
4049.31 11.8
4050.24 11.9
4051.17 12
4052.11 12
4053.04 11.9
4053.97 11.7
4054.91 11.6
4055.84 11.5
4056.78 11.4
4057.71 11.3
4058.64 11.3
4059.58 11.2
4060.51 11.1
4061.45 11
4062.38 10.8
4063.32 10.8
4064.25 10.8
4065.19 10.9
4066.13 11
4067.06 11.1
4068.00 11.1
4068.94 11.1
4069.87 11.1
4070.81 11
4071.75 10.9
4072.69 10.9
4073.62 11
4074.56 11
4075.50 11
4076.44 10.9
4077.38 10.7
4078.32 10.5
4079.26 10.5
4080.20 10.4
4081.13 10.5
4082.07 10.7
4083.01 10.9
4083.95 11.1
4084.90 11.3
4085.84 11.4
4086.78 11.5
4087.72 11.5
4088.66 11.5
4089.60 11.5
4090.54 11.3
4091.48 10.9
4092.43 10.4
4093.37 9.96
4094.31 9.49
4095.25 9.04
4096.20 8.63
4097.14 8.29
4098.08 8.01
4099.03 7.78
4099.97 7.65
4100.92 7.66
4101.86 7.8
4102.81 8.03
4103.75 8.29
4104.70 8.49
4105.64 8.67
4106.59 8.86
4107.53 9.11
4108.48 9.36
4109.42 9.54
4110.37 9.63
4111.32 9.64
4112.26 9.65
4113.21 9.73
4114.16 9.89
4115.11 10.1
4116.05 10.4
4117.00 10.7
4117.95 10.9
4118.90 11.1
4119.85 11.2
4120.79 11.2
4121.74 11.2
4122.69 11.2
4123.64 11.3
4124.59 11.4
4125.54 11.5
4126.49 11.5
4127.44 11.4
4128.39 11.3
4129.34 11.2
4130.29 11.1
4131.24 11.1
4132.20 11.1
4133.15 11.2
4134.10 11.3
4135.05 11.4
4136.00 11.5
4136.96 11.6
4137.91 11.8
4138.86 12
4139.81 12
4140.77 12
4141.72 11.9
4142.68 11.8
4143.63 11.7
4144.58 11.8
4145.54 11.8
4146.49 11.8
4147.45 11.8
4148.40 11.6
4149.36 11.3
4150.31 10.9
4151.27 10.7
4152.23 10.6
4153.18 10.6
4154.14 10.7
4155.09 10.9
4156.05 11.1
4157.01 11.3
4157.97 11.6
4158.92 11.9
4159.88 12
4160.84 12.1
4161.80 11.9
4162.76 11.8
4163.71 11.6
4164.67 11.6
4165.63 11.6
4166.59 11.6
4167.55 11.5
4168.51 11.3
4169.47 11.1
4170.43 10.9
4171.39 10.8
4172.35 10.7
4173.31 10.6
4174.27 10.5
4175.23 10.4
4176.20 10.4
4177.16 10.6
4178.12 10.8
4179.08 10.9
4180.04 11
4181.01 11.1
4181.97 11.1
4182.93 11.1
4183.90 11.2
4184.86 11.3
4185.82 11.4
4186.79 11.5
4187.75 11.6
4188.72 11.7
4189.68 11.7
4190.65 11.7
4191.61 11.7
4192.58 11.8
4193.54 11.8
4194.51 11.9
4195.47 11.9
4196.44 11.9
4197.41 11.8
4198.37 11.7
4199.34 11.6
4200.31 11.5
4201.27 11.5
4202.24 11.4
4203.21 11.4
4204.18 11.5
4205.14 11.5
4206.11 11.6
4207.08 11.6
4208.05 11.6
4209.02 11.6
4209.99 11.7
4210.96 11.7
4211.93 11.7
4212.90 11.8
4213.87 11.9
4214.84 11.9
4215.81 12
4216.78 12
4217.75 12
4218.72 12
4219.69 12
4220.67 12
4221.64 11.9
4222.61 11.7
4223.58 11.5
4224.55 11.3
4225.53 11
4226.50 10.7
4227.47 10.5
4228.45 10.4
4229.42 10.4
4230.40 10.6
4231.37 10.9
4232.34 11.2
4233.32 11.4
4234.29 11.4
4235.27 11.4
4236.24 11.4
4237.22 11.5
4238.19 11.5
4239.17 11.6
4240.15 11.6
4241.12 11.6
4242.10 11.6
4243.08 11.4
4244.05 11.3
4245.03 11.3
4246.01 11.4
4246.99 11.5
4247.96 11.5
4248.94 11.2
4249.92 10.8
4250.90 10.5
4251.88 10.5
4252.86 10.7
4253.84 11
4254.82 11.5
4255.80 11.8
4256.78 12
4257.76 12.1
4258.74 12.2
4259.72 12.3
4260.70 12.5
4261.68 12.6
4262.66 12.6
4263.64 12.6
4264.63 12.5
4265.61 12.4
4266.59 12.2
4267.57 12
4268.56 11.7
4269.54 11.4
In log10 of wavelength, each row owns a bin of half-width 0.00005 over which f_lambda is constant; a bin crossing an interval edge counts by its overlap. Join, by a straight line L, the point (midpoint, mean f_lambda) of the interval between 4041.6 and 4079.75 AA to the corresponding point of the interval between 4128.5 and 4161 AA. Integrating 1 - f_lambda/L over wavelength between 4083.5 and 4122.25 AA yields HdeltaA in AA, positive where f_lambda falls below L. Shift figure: 5.1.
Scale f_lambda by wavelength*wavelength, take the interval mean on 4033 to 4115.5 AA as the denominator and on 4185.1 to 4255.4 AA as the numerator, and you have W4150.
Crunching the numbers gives 1.17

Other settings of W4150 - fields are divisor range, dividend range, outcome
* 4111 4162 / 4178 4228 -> 1.06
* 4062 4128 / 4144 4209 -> 1.15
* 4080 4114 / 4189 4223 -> 1.28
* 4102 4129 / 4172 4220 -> 1.17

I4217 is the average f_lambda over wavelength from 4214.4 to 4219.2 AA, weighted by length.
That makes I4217 12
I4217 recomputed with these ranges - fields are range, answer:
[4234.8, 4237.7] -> 11.4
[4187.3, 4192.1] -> 11.7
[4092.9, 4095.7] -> 9.52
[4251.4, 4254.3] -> 10.7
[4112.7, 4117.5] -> 10.2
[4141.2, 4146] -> 11.8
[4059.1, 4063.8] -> 11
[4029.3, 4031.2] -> 11.5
